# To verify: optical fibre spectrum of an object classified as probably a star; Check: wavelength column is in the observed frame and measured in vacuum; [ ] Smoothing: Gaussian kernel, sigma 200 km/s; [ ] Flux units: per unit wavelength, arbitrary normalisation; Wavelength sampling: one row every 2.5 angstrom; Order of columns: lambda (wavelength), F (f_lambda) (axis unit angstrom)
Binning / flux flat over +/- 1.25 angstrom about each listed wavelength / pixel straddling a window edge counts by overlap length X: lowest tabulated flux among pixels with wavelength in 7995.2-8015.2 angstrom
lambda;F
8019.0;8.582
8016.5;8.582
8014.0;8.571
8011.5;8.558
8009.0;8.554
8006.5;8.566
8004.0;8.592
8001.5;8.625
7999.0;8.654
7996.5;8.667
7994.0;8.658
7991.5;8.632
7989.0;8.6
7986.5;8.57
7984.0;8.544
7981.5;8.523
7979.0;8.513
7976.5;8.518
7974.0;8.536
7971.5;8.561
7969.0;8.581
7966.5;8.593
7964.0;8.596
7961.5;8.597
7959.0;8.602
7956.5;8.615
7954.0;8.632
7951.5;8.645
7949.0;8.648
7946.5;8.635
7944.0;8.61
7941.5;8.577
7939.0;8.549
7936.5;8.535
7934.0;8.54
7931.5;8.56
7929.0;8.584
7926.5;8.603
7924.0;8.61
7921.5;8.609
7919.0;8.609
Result 8.554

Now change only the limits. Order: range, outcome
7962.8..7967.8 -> 8.593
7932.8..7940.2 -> 8.535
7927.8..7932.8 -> 8.56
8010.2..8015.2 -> 8.558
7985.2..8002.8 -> 8.57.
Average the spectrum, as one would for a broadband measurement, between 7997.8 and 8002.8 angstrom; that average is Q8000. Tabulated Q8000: 8.64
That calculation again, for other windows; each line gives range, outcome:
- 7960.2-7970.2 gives 8.59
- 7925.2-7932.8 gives 8.58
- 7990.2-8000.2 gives 8.65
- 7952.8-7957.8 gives 8.62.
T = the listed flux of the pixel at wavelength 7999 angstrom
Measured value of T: 8.654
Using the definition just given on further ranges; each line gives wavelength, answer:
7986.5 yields 8.57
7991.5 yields 8.632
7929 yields 8.584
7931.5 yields 8.56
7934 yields 8.54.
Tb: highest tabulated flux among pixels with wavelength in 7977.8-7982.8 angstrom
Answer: 8.523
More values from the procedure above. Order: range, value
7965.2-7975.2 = 8.593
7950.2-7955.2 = 8.645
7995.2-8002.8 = 8.667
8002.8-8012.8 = 8.592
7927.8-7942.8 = 8.584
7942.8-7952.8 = 8.648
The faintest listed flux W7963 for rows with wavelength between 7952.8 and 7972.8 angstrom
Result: 8.561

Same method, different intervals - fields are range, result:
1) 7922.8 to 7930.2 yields 8.584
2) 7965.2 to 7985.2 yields 8.513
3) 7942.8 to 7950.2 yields 8.61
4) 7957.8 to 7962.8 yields 8.597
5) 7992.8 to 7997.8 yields 8.658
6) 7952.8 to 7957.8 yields 8.615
